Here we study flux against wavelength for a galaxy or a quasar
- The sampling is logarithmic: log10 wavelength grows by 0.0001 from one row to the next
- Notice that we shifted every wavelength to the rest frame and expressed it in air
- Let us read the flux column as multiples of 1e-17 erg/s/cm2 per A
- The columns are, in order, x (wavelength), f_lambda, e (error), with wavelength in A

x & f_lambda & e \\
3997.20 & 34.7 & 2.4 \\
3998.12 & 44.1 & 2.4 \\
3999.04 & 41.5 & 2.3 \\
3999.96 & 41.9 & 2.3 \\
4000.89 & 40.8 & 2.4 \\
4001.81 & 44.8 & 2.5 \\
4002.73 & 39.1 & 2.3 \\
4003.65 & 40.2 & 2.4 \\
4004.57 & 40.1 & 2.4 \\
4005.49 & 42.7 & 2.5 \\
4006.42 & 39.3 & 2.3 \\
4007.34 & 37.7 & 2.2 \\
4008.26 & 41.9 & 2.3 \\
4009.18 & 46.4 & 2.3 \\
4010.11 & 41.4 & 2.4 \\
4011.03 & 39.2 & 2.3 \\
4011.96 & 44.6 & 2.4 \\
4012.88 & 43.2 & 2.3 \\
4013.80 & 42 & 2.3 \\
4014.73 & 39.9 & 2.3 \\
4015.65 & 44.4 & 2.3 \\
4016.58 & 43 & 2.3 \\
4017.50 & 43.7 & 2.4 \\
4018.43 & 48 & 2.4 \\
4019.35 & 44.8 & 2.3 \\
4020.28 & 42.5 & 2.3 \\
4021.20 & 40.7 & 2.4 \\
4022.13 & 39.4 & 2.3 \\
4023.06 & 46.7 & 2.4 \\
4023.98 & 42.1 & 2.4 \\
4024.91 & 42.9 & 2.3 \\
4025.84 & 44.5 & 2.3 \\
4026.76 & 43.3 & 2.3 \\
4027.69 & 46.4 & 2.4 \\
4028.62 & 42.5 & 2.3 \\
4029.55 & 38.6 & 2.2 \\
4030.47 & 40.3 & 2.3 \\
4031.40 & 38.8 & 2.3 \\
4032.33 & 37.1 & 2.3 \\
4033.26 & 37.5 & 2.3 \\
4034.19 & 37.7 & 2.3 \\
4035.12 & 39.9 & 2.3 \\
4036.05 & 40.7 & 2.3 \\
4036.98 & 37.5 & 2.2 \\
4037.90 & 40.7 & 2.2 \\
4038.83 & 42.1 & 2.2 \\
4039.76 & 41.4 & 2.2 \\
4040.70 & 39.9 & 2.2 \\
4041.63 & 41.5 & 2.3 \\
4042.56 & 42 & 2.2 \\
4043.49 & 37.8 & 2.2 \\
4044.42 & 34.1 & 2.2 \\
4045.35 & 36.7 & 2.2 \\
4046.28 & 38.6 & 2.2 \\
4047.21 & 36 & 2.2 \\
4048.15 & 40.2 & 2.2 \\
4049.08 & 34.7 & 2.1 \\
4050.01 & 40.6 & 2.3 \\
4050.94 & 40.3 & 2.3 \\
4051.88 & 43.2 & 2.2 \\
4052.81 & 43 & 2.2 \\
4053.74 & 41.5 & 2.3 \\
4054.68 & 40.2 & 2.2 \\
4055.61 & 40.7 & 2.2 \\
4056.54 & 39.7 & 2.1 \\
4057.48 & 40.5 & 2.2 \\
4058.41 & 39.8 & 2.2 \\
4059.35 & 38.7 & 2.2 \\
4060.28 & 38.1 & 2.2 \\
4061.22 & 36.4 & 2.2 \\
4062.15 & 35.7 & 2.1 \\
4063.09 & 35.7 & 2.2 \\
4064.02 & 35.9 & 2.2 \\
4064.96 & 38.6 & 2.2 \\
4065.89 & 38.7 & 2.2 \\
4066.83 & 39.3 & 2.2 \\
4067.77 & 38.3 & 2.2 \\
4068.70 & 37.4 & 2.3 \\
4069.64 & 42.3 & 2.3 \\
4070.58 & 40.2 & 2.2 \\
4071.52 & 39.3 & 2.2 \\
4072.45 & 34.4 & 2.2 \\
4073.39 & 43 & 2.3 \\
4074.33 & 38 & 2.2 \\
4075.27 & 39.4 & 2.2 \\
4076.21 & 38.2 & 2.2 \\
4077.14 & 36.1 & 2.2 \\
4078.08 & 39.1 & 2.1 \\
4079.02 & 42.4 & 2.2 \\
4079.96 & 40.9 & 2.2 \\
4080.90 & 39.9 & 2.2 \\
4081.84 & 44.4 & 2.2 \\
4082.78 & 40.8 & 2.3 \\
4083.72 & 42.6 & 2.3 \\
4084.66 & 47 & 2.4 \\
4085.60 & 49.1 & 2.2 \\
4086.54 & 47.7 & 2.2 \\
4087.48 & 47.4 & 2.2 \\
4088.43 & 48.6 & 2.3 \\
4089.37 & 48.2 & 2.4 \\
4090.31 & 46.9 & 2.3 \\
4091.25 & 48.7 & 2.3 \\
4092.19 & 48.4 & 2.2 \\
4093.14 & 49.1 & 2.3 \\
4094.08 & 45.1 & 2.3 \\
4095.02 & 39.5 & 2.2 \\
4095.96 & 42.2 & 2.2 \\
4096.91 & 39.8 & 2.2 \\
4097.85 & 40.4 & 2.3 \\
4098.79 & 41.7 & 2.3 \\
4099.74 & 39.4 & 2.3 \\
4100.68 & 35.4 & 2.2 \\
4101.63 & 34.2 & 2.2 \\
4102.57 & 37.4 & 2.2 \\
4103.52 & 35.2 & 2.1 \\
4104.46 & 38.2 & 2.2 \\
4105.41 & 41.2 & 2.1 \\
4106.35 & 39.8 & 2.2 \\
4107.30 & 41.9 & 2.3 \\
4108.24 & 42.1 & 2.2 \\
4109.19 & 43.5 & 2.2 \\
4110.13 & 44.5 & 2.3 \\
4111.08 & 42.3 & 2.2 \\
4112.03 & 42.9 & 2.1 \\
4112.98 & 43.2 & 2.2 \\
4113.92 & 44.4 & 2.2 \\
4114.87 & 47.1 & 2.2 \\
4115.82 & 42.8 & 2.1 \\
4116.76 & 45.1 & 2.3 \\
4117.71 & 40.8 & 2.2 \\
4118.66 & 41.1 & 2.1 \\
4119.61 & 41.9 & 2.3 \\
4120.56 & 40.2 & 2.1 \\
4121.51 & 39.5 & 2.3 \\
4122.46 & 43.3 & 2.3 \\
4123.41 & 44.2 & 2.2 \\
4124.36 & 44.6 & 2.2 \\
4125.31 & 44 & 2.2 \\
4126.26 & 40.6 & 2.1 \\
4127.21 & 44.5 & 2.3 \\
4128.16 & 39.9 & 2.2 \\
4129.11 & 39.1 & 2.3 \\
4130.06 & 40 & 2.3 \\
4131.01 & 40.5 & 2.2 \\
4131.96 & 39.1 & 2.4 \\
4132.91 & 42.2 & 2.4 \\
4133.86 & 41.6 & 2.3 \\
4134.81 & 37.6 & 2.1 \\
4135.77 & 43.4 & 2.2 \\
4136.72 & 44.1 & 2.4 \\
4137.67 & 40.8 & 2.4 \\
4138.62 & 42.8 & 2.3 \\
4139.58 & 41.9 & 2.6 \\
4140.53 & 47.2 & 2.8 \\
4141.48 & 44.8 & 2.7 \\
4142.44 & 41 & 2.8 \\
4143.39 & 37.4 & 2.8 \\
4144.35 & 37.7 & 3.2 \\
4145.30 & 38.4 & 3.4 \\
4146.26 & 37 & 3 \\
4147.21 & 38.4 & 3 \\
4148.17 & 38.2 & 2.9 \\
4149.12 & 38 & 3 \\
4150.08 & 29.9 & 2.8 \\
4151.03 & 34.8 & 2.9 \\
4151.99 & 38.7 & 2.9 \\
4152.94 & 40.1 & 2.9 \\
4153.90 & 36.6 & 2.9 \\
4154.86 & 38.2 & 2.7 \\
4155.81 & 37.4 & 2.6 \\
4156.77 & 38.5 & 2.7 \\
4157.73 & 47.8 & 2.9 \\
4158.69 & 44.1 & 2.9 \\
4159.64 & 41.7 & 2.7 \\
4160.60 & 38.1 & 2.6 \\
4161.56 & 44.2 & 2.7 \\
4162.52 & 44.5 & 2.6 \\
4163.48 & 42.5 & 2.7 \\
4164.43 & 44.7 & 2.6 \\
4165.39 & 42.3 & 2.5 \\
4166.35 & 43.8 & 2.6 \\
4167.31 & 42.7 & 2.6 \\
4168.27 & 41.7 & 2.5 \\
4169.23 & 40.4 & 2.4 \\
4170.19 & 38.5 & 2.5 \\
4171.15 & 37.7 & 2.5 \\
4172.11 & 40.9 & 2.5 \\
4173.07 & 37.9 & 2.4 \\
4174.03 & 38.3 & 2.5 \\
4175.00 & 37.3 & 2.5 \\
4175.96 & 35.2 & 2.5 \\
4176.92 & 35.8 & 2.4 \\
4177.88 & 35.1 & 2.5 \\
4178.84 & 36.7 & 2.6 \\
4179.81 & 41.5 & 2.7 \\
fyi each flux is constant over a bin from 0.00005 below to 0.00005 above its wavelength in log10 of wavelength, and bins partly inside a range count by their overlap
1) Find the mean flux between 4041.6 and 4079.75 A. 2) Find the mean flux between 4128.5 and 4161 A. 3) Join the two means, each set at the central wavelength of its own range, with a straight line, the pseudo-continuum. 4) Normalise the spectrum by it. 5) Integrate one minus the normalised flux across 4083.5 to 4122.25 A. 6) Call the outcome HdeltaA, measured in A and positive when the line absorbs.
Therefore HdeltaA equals -3.4 A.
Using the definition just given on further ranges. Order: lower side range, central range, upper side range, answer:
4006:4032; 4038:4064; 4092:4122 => 1.8 A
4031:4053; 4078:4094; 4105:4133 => -1.8 A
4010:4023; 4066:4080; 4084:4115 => 1.2 A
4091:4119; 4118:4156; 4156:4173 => 1.4 A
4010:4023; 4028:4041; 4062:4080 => 0.5 A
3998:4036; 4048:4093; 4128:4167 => 0.1 A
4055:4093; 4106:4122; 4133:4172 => -0.7 A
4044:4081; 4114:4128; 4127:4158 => -1.1 A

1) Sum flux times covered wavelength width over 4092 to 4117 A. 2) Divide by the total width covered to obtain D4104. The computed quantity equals 41.6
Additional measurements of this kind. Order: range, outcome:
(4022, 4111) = 40.7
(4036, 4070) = 39.1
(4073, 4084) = 40.3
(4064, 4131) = 41.8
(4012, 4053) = 41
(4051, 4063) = 39.7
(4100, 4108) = 38.1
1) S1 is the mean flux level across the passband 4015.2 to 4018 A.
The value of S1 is 43.7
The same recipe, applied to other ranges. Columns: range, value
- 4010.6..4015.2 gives 41.8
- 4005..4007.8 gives 39.9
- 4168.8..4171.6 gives 38.9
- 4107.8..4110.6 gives 43.4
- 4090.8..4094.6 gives 47.7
